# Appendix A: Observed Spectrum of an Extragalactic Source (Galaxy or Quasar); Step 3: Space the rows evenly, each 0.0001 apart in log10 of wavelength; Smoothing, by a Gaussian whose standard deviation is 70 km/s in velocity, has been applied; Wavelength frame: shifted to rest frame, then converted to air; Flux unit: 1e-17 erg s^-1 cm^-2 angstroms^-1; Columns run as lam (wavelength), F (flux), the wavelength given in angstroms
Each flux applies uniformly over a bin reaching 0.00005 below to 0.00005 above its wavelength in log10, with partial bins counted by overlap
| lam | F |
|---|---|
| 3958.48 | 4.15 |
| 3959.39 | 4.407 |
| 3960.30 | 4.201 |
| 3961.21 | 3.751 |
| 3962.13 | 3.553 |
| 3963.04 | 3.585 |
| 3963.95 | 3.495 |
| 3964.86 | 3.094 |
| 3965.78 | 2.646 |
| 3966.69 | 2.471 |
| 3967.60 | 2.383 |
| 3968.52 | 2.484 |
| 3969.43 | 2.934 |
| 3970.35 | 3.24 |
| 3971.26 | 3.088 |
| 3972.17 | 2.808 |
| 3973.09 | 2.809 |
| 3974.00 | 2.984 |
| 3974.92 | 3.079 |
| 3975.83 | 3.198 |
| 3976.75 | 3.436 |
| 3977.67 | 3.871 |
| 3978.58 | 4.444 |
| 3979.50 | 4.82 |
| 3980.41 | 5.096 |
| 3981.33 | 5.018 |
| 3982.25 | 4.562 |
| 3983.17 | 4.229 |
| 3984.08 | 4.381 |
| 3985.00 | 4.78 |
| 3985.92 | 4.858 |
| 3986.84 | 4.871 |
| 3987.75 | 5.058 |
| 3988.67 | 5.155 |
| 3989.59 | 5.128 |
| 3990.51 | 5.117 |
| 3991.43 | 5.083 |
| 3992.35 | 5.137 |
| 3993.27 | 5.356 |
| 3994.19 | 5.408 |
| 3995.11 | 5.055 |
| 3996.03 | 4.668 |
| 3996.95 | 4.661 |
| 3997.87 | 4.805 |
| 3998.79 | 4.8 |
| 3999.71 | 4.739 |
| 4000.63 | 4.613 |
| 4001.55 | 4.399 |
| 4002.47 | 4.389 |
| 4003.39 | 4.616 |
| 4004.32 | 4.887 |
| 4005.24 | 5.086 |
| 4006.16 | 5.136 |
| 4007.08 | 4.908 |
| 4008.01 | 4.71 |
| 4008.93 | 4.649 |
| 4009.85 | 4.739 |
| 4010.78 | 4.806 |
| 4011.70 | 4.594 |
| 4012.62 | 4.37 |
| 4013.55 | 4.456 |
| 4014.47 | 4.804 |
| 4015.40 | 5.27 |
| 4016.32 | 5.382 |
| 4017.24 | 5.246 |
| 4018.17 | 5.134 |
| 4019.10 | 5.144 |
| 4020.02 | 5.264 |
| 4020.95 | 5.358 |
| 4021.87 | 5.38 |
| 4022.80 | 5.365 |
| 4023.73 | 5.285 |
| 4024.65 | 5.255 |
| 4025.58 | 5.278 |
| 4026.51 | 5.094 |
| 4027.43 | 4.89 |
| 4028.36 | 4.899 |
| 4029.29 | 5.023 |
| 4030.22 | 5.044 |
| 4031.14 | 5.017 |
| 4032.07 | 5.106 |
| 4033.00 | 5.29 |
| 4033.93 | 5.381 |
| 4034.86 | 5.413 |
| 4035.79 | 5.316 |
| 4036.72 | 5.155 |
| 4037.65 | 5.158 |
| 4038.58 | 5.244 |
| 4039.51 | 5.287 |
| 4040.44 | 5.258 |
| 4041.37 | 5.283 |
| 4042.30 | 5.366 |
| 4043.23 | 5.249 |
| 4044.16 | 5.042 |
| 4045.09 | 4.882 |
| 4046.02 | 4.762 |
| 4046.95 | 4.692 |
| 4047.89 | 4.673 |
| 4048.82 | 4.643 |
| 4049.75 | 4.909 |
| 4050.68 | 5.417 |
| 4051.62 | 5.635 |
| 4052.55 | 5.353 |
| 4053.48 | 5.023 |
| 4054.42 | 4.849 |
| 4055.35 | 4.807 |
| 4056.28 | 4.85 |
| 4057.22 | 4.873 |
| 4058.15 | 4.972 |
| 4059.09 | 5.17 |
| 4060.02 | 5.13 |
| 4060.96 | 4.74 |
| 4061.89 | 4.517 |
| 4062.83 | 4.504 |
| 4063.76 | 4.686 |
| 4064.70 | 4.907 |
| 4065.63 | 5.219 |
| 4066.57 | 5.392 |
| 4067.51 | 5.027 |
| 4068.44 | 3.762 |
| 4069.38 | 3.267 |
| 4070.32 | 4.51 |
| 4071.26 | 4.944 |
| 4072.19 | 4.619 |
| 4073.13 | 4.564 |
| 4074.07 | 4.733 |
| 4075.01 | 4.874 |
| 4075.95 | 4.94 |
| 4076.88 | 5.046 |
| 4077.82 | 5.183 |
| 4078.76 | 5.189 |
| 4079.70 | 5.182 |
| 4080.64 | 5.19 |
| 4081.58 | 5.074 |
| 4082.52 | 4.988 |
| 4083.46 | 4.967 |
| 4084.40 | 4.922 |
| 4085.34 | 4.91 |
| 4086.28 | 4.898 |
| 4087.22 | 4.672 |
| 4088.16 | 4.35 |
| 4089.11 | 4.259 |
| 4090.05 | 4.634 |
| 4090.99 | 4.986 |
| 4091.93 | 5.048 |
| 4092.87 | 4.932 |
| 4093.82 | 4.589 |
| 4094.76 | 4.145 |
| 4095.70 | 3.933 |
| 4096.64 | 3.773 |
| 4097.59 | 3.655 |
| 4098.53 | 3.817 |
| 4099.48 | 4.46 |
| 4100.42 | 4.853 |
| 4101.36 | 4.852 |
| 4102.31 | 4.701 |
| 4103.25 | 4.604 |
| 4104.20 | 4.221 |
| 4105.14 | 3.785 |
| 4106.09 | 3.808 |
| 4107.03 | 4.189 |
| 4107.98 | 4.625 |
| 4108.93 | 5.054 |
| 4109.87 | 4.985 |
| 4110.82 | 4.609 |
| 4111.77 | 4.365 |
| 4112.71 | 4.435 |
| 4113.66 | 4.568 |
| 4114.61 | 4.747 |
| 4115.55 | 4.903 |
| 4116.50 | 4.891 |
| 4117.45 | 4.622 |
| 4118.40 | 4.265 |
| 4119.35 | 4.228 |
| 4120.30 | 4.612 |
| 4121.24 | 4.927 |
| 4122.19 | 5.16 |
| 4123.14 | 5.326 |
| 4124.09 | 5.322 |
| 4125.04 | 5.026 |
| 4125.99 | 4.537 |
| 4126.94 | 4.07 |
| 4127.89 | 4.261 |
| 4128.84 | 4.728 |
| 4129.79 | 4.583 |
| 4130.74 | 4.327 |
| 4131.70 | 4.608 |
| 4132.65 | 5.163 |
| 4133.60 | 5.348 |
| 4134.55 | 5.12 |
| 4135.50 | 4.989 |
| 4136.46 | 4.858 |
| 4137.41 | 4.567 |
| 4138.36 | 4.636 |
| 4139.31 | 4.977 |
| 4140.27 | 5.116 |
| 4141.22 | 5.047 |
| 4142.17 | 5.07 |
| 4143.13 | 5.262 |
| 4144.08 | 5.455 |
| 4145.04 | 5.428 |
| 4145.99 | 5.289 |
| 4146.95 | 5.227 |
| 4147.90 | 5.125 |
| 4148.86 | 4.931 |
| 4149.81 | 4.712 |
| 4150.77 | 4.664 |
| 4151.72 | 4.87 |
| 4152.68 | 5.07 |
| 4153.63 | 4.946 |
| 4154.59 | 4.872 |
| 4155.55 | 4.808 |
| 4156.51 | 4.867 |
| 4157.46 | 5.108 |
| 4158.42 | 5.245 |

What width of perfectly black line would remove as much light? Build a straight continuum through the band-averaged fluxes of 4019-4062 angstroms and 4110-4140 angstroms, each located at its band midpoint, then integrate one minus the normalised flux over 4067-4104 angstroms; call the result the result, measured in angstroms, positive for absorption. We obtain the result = 2.0 angstroms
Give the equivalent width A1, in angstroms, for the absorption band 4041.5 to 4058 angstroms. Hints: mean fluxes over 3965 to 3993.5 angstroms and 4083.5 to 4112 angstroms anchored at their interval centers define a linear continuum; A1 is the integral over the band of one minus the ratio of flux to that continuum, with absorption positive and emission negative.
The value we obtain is -2.7 angstroms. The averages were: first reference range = 4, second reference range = 4.5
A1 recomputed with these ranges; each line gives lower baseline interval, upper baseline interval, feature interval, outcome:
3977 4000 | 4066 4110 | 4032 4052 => -1.8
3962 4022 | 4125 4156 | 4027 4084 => -4.5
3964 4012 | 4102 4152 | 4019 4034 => -2.6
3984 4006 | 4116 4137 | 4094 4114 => 1.8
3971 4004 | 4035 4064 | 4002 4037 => -2.0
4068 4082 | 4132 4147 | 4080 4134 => 3.2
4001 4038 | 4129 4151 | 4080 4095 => 0.6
